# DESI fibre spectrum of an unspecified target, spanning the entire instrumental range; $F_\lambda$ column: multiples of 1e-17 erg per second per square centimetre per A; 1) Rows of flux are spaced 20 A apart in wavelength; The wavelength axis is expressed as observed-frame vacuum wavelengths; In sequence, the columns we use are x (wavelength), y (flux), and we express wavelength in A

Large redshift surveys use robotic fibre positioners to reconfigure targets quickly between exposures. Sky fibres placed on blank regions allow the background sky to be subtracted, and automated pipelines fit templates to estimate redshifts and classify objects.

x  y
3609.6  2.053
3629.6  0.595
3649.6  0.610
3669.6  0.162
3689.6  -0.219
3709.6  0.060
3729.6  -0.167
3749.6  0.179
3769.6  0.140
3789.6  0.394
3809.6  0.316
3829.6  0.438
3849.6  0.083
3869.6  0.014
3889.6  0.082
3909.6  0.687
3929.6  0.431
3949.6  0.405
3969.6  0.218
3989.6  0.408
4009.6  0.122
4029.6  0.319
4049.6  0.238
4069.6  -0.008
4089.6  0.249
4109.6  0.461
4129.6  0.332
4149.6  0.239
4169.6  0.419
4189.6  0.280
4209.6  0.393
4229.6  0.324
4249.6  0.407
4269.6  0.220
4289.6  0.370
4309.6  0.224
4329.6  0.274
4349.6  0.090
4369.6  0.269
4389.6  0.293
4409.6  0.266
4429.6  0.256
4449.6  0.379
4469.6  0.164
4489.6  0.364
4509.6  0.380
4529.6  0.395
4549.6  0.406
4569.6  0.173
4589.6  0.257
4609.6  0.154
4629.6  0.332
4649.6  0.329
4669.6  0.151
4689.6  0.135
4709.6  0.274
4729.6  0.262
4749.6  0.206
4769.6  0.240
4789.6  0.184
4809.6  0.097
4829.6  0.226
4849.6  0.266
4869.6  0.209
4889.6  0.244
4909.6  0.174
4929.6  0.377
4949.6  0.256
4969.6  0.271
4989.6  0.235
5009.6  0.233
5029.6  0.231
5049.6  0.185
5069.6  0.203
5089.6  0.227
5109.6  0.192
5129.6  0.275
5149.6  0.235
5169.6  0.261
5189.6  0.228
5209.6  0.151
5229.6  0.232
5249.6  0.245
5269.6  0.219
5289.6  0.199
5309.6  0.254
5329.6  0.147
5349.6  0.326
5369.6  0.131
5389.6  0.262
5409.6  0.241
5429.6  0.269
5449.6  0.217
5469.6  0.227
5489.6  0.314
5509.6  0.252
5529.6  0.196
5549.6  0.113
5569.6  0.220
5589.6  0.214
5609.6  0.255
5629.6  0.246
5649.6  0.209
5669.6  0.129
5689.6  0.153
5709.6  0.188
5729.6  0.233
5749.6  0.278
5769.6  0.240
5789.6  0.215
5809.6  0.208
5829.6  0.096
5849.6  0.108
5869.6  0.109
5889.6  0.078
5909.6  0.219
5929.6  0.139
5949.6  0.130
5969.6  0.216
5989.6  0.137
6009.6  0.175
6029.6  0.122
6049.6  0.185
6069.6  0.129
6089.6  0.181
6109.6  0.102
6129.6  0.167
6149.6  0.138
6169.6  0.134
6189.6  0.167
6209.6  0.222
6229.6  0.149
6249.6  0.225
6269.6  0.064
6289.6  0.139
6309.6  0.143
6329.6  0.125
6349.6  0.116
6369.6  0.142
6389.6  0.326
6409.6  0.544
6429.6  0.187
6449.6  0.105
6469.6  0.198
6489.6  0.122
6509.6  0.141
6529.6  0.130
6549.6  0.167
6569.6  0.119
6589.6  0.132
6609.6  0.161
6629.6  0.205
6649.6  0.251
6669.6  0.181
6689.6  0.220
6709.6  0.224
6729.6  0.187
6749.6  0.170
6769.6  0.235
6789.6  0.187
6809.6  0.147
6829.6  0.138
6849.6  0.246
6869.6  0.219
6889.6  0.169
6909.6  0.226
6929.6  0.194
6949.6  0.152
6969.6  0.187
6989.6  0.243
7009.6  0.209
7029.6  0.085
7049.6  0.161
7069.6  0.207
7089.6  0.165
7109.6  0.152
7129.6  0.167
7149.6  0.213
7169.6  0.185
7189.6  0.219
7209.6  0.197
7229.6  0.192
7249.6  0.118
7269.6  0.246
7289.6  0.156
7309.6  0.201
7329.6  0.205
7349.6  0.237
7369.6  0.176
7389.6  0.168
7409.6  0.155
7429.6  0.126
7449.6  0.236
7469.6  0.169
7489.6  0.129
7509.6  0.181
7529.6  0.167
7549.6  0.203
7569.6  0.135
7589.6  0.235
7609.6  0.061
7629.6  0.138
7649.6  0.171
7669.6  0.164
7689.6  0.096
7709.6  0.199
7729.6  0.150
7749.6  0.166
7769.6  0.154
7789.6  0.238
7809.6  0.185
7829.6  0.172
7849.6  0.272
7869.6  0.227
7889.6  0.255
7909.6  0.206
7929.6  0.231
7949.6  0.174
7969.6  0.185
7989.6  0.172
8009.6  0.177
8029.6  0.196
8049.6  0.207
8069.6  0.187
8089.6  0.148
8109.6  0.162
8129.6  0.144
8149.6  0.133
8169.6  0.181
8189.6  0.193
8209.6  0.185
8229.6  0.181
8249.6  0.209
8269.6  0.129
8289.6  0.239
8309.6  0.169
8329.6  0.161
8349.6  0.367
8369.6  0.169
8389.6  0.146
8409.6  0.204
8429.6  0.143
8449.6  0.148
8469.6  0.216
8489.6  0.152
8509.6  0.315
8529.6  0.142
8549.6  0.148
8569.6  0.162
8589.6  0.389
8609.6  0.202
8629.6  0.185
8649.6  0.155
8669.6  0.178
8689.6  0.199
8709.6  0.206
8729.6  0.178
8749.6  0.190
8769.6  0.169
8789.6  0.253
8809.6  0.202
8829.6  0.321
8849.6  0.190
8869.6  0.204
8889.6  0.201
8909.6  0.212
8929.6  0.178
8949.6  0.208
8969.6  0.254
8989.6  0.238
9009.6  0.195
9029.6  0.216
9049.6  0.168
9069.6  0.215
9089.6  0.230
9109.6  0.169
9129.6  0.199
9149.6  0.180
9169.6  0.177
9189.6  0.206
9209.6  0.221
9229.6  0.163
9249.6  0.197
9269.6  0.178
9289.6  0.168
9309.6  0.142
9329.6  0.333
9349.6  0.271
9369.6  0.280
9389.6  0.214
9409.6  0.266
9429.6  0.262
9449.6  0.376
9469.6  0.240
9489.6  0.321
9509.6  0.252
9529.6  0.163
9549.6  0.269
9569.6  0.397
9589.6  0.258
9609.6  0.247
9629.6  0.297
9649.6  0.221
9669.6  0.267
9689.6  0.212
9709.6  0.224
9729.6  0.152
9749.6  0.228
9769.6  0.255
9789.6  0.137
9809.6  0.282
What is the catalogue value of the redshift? 0.72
